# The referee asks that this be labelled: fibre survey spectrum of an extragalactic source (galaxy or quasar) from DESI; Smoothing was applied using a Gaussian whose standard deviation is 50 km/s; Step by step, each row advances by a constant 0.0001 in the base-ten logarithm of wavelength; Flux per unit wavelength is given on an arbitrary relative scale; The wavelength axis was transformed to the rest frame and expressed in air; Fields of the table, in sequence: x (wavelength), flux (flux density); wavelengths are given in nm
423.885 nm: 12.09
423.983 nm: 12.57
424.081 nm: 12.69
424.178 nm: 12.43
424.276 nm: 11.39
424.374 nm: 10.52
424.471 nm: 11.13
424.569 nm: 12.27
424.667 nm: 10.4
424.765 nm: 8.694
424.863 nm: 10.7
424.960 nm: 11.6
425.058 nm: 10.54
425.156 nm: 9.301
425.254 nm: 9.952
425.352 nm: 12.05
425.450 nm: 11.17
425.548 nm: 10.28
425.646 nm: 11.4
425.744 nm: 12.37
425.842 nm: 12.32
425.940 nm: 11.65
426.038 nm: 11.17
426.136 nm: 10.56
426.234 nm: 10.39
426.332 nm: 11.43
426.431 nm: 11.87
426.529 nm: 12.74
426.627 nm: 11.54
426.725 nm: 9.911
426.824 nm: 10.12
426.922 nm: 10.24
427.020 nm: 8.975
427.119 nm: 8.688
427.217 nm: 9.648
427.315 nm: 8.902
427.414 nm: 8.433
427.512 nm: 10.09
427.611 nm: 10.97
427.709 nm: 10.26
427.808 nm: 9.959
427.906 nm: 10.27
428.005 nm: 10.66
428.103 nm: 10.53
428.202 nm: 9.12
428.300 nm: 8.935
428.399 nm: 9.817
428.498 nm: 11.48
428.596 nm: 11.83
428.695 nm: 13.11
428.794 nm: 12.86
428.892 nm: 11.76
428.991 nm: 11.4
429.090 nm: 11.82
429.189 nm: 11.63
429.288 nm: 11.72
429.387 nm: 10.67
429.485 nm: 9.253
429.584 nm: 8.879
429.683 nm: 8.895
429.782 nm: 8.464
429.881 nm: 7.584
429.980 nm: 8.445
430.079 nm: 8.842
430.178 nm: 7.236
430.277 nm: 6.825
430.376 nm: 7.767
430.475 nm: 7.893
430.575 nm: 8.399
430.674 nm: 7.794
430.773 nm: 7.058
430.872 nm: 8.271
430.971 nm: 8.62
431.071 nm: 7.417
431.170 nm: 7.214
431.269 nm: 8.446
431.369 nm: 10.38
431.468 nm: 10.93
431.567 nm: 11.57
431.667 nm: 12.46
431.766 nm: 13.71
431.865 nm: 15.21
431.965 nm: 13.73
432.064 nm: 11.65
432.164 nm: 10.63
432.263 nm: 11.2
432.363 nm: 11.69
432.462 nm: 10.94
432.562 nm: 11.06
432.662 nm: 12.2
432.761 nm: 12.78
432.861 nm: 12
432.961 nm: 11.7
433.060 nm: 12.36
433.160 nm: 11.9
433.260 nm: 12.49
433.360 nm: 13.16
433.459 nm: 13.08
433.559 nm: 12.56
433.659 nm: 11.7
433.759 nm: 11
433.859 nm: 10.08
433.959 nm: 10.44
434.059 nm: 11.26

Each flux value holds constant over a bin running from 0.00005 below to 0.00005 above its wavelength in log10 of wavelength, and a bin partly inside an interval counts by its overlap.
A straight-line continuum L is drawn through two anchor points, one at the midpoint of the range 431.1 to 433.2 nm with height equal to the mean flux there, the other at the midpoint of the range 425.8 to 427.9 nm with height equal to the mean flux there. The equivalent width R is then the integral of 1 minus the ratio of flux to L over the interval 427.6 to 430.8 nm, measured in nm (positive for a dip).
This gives 0.34 nm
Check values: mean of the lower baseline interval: 10.5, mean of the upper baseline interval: 11.6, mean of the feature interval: 9.77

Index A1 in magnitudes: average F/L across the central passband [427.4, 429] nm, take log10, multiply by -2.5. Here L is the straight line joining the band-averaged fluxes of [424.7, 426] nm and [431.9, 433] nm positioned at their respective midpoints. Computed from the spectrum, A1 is 0.06 mag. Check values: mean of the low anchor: 10.9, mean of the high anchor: 11.8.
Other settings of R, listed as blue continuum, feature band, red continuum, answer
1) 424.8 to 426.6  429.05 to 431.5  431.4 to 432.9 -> 0.63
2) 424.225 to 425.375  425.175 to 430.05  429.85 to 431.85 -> -0.31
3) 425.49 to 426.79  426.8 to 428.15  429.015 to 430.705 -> 0.08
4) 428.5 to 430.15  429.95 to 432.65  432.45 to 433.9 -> 0.33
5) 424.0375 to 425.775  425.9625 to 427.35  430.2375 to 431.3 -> -0.06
